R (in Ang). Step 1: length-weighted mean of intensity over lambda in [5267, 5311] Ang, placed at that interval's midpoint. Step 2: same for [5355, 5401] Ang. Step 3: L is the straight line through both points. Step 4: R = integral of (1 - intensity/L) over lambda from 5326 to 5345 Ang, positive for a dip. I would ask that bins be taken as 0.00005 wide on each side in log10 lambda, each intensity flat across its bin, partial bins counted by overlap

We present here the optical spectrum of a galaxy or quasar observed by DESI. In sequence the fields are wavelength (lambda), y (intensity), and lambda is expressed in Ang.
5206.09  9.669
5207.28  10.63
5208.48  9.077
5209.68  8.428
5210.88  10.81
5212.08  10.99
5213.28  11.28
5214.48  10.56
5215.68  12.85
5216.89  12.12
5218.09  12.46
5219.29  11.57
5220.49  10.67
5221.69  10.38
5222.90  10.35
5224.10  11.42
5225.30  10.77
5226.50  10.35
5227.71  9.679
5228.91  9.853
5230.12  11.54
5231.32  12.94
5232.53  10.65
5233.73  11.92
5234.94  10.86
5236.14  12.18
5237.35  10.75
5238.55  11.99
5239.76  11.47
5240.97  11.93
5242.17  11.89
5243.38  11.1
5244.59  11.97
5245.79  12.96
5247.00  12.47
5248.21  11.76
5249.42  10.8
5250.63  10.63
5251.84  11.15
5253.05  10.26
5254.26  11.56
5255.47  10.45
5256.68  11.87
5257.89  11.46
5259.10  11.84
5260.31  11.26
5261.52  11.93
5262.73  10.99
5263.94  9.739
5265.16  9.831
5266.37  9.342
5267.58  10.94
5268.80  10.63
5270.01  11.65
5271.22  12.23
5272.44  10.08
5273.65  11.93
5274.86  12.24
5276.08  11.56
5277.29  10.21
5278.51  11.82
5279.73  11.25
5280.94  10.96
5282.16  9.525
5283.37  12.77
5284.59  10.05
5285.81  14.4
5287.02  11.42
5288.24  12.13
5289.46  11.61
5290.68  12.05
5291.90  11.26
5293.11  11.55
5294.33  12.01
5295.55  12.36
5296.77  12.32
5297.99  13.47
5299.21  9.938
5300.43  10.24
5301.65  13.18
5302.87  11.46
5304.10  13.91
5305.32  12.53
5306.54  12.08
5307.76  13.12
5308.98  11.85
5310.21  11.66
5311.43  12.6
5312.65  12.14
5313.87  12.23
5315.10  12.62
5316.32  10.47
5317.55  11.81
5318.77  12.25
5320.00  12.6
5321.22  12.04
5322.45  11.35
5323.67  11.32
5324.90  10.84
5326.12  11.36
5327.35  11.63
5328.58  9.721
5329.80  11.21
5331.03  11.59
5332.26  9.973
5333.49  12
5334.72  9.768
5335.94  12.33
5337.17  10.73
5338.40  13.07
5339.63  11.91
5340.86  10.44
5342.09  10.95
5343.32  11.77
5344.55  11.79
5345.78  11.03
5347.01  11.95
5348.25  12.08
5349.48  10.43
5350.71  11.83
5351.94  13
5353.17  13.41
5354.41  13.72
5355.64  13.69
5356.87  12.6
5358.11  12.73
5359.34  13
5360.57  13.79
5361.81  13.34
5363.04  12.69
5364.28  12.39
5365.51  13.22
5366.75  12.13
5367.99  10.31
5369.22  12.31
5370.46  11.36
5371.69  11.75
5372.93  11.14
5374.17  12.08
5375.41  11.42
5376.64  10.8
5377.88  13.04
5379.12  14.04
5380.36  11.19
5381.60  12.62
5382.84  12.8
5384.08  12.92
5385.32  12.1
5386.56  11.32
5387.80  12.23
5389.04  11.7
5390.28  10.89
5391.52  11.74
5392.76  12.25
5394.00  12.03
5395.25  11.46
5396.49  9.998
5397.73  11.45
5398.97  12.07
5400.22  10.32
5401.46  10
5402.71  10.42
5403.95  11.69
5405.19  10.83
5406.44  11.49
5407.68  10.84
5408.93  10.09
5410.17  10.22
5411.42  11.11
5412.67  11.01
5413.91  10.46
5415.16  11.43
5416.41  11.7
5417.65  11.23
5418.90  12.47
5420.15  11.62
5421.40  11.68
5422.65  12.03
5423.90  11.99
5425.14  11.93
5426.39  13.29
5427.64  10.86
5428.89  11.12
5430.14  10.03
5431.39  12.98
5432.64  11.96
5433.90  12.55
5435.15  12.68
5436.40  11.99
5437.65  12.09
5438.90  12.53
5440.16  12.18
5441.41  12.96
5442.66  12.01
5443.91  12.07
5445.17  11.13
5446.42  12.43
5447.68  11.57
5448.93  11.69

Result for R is 1.0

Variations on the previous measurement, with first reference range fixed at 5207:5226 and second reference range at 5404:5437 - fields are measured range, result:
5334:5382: -3.2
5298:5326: -1.9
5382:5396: -0.6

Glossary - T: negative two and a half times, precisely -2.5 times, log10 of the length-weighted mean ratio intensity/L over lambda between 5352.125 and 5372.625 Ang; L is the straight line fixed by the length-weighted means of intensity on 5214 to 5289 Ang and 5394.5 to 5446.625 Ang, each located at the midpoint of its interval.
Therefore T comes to -0.11 mag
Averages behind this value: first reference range 11.3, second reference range 11.5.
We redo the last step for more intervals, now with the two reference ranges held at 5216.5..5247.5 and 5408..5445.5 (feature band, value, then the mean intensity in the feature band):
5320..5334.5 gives 0.03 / 11.2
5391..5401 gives 0.03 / 11.4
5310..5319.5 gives -0.04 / 12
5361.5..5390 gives -0.04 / 12.1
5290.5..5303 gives -0.03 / 11.8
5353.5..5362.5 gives -0.15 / 13.3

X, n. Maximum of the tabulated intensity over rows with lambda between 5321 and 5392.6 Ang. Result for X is 14.04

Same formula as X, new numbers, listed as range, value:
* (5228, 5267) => 12.96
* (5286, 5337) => 13.91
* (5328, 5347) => 13.07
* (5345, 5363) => 13.79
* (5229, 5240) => 12.94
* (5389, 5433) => 13.29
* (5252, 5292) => 14.4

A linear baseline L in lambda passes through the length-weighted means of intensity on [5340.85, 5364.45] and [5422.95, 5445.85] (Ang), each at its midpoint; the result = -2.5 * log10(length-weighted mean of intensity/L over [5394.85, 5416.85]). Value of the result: 0.12 mag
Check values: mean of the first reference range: 12.4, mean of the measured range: 10.9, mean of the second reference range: 12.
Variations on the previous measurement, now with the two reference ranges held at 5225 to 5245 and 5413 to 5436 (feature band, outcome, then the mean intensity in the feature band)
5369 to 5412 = 0.01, 11.5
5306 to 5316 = -0.07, 12.2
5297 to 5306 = -0.06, 12.1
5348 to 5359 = -0.09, 12.6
